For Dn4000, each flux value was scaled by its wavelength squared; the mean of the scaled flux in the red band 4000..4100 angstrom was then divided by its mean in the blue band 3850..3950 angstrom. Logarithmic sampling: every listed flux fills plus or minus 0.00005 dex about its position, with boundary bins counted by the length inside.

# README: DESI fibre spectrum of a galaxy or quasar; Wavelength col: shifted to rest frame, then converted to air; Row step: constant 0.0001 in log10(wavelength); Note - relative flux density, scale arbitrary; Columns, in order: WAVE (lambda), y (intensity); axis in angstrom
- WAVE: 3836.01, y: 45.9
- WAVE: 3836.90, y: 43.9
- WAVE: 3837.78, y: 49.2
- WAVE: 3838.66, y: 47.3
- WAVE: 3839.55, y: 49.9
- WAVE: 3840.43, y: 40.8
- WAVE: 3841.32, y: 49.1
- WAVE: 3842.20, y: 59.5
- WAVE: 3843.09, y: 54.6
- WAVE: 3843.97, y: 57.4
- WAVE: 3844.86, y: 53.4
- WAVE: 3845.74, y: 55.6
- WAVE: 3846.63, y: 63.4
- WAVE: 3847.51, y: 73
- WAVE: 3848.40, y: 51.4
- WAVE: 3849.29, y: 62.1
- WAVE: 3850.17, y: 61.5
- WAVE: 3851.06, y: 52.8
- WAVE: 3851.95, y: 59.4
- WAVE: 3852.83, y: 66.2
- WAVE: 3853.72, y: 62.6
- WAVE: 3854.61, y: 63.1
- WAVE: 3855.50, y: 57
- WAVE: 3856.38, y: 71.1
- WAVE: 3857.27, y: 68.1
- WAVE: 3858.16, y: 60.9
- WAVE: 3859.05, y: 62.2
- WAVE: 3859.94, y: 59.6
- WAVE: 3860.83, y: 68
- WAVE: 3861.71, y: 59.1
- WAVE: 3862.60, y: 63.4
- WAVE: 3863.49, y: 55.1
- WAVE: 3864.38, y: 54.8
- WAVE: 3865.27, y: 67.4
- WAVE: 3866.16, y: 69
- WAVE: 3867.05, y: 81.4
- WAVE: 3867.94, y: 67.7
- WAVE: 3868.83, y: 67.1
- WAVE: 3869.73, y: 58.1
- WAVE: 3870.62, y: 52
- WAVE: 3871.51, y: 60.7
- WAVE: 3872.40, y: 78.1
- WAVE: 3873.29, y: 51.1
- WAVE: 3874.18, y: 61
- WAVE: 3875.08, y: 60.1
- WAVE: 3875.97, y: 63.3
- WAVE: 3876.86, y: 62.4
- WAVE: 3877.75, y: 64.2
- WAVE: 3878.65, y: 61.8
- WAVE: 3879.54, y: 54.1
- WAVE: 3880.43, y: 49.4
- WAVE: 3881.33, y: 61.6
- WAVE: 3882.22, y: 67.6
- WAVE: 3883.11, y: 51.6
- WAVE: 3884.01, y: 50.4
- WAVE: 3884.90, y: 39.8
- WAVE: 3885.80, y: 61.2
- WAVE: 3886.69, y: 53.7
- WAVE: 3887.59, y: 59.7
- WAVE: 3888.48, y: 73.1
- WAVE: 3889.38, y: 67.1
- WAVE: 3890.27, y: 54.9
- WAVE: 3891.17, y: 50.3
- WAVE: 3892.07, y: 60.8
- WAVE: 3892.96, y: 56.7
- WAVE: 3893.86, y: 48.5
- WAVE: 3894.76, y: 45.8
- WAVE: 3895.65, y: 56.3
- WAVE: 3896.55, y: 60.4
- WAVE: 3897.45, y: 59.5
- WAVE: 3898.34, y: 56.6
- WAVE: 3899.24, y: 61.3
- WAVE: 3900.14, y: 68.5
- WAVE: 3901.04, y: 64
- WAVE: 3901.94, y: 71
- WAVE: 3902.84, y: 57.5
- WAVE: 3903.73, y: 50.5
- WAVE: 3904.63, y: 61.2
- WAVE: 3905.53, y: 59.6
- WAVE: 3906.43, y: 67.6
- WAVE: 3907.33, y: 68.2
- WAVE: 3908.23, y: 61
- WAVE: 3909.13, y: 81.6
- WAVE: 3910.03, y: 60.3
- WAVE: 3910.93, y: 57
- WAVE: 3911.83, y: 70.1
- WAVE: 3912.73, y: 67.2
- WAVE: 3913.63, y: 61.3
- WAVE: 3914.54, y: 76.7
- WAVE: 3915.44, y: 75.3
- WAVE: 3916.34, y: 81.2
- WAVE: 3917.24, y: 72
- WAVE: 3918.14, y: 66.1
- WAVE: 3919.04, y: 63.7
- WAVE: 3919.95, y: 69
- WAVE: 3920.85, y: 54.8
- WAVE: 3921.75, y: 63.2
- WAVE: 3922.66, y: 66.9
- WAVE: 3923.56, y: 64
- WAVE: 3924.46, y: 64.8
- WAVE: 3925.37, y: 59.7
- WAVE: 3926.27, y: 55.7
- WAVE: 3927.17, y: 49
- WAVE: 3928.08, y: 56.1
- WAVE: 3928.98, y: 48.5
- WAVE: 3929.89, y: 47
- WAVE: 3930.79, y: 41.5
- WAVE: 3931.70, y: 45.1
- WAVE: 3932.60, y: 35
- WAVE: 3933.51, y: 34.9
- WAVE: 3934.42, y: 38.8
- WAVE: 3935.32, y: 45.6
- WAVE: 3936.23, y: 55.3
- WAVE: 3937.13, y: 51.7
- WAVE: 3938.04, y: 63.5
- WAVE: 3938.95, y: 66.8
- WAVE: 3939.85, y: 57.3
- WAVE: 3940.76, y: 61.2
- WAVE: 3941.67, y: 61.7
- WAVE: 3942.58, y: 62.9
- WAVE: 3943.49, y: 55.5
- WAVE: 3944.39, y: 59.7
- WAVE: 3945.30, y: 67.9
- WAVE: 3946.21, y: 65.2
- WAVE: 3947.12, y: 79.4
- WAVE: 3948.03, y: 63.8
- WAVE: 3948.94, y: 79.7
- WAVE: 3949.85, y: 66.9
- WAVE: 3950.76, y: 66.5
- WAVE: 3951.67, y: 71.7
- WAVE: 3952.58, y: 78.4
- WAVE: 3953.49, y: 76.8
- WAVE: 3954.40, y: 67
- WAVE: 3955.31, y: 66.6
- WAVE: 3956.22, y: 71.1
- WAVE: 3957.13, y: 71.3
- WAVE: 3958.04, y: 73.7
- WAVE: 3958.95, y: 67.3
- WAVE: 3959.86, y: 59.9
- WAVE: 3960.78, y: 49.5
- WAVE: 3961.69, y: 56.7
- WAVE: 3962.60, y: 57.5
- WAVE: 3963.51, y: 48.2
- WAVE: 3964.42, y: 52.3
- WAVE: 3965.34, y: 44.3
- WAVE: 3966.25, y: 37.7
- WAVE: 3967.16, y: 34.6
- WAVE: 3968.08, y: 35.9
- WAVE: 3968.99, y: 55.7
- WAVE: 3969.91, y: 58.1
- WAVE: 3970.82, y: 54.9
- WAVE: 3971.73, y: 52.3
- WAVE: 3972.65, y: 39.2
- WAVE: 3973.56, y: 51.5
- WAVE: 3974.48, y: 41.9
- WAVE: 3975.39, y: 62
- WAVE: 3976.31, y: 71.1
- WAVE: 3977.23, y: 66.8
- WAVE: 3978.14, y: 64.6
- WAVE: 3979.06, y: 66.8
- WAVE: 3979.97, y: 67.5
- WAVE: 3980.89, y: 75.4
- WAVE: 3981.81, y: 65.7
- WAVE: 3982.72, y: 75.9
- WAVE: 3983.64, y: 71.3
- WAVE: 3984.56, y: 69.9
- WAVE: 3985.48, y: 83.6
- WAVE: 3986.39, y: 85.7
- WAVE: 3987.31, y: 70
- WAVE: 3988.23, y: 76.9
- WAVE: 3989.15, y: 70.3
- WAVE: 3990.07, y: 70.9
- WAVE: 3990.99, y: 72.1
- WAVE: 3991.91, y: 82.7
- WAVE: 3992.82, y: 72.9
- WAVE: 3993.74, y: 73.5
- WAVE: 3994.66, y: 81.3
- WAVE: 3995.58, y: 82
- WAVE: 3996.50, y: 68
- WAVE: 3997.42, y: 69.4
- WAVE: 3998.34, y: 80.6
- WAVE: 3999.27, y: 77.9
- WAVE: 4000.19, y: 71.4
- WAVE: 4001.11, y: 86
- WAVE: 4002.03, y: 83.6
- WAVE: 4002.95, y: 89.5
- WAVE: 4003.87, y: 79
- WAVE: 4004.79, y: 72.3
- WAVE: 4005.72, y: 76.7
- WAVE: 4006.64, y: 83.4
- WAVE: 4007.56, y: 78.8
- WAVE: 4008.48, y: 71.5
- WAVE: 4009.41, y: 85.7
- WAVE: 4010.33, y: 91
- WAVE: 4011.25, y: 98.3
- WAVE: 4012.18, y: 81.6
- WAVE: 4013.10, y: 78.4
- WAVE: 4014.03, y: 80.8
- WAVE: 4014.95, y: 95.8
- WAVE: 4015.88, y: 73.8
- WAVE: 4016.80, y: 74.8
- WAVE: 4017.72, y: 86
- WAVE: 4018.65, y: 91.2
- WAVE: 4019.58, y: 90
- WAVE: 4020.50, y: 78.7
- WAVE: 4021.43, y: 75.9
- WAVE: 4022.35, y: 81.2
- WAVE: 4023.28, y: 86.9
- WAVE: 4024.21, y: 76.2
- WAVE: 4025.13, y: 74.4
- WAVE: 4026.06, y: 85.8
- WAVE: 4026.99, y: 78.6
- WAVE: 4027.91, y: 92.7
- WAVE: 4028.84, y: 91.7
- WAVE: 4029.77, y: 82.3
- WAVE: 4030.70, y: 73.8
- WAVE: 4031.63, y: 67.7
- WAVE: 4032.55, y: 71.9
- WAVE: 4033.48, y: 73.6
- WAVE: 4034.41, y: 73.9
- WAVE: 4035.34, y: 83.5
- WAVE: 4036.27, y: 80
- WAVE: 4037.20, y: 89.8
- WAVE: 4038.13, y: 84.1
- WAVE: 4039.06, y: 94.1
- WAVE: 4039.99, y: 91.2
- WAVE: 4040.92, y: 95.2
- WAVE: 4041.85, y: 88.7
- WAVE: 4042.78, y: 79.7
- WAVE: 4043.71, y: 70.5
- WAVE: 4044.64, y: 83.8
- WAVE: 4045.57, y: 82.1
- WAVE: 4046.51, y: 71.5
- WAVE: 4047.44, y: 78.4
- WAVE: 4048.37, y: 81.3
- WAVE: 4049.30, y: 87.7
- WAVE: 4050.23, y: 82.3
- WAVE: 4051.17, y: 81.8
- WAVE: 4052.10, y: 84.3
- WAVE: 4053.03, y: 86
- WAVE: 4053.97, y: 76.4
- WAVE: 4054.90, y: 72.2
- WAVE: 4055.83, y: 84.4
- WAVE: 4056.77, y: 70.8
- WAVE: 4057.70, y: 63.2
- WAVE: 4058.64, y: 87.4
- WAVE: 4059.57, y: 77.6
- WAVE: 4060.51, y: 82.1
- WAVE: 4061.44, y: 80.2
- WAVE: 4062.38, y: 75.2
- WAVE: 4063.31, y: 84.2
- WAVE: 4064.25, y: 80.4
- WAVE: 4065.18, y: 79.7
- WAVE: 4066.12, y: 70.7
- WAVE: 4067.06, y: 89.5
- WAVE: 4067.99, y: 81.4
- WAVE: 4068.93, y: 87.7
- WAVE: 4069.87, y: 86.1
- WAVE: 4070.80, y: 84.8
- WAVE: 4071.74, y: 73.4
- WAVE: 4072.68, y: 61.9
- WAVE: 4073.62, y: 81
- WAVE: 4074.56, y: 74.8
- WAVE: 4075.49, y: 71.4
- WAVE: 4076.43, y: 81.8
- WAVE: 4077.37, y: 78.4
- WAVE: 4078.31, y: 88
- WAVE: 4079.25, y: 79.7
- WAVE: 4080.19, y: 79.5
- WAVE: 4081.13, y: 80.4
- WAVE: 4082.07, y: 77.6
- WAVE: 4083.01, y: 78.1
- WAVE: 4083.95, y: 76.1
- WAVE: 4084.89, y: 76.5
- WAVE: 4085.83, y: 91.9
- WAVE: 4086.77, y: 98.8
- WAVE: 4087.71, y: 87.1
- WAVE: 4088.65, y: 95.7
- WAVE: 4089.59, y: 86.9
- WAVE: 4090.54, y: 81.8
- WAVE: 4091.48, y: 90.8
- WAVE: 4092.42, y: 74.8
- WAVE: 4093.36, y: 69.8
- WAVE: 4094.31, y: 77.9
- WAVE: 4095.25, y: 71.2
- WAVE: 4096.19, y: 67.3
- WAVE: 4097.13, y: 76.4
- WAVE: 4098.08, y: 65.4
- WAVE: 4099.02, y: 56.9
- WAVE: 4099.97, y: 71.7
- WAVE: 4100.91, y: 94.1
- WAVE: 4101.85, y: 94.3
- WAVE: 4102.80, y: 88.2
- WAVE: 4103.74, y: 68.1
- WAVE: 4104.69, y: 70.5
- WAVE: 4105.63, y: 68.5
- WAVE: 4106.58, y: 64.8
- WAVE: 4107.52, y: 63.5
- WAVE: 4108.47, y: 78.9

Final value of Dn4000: 1.4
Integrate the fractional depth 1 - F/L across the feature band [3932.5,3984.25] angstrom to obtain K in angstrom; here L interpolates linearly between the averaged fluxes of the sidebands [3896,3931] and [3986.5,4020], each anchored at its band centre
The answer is 8.2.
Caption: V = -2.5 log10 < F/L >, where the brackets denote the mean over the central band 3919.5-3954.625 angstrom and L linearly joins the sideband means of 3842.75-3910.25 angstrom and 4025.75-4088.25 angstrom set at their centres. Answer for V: 0.139 mag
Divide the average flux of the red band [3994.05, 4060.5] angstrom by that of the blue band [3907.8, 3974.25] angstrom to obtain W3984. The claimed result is 1.4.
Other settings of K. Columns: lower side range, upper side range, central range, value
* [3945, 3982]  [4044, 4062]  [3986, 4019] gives -5.0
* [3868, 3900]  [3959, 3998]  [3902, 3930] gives -1.6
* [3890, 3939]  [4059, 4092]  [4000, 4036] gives -3.9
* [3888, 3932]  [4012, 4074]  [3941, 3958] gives -0.3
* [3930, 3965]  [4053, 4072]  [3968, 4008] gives -1.9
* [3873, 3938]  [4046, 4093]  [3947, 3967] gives 0.7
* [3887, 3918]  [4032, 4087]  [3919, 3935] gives 3.1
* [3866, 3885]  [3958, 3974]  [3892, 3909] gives -0.6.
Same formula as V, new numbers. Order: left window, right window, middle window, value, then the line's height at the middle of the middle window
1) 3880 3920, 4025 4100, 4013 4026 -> -0.09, 75.2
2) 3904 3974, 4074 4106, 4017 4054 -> -0.14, 72.2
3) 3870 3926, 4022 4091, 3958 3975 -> 0.35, 70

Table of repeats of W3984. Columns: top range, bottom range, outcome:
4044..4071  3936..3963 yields 1.23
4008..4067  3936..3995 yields 1.27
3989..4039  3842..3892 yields 1.32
